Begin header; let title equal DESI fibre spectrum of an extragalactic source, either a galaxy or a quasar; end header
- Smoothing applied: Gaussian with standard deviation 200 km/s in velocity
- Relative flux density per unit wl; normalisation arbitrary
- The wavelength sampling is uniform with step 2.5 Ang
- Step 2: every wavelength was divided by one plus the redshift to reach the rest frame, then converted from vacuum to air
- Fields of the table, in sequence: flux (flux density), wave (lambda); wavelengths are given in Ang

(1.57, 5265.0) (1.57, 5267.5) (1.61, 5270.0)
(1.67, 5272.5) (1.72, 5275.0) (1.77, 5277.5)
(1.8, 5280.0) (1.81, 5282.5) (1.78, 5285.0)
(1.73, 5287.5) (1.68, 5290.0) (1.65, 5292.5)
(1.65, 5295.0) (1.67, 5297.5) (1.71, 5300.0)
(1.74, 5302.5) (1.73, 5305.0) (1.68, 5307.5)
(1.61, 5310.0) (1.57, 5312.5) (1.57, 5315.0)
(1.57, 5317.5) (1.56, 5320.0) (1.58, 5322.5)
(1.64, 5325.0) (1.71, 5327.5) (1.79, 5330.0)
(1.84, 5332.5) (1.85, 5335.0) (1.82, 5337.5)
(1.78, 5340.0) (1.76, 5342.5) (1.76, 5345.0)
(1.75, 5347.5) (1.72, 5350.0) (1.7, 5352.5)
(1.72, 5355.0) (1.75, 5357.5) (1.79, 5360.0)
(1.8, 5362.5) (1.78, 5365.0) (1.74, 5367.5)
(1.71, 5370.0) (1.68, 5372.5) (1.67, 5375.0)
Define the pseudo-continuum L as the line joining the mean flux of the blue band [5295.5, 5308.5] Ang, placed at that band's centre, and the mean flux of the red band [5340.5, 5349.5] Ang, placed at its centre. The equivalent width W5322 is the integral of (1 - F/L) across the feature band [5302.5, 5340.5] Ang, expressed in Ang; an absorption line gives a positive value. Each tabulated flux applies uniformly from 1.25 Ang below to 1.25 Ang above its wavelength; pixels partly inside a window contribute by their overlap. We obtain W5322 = 0.9 Ang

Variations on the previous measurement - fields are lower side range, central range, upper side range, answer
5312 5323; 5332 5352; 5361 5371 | -1.4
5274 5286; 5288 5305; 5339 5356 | 0.8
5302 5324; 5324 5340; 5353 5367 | -0.9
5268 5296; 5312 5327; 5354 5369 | 1.3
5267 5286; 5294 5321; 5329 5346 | 1.8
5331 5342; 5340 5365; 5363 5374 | 0.3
